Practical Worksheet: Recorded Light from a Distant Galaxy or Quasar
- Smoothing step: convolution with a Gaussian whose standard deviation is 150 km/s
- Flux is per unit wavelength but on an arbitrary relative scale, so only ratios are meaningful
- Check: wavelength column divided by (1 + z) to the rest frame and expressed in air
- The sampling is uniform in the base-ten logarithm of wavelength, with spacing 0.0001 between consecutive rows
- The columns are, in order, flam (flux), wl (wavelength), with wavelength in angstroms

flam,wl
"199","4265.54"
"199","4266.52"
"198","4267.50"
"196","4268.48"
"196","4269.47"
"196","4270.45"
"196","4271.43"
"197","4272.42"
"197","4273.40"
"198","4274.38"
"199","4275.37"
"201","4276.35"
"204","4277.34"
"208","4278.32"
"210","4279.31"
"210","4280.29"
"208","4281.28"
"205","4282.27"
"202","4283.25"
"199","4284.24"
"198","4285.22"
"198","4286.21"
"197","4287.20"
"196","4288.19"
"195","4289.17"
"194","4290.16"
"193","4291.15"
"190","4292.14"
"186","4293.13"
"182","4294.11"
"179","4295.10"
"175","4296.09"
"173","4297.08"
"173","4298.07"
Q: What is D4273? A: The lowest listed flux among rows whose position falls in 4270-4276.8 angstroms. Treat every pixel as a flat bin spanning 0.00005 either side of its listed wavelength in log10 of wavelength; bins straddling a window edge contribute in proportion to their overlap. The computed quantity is 196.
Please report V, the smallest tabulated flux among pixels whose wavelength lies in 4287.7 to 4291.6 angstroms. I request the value 193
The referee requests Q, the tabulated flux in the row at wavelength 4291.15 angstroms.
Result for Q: 193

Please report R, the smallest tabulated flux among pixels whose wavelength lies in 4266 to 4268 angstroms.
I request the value 198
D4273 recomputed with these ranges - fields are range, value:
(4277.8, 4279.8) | 208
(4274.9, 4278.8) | 199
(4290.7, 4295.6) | 179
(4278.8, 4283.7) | 202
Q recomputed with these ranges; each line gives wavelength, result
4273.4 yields 197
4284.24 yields 199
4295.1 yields 179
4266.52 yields 199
